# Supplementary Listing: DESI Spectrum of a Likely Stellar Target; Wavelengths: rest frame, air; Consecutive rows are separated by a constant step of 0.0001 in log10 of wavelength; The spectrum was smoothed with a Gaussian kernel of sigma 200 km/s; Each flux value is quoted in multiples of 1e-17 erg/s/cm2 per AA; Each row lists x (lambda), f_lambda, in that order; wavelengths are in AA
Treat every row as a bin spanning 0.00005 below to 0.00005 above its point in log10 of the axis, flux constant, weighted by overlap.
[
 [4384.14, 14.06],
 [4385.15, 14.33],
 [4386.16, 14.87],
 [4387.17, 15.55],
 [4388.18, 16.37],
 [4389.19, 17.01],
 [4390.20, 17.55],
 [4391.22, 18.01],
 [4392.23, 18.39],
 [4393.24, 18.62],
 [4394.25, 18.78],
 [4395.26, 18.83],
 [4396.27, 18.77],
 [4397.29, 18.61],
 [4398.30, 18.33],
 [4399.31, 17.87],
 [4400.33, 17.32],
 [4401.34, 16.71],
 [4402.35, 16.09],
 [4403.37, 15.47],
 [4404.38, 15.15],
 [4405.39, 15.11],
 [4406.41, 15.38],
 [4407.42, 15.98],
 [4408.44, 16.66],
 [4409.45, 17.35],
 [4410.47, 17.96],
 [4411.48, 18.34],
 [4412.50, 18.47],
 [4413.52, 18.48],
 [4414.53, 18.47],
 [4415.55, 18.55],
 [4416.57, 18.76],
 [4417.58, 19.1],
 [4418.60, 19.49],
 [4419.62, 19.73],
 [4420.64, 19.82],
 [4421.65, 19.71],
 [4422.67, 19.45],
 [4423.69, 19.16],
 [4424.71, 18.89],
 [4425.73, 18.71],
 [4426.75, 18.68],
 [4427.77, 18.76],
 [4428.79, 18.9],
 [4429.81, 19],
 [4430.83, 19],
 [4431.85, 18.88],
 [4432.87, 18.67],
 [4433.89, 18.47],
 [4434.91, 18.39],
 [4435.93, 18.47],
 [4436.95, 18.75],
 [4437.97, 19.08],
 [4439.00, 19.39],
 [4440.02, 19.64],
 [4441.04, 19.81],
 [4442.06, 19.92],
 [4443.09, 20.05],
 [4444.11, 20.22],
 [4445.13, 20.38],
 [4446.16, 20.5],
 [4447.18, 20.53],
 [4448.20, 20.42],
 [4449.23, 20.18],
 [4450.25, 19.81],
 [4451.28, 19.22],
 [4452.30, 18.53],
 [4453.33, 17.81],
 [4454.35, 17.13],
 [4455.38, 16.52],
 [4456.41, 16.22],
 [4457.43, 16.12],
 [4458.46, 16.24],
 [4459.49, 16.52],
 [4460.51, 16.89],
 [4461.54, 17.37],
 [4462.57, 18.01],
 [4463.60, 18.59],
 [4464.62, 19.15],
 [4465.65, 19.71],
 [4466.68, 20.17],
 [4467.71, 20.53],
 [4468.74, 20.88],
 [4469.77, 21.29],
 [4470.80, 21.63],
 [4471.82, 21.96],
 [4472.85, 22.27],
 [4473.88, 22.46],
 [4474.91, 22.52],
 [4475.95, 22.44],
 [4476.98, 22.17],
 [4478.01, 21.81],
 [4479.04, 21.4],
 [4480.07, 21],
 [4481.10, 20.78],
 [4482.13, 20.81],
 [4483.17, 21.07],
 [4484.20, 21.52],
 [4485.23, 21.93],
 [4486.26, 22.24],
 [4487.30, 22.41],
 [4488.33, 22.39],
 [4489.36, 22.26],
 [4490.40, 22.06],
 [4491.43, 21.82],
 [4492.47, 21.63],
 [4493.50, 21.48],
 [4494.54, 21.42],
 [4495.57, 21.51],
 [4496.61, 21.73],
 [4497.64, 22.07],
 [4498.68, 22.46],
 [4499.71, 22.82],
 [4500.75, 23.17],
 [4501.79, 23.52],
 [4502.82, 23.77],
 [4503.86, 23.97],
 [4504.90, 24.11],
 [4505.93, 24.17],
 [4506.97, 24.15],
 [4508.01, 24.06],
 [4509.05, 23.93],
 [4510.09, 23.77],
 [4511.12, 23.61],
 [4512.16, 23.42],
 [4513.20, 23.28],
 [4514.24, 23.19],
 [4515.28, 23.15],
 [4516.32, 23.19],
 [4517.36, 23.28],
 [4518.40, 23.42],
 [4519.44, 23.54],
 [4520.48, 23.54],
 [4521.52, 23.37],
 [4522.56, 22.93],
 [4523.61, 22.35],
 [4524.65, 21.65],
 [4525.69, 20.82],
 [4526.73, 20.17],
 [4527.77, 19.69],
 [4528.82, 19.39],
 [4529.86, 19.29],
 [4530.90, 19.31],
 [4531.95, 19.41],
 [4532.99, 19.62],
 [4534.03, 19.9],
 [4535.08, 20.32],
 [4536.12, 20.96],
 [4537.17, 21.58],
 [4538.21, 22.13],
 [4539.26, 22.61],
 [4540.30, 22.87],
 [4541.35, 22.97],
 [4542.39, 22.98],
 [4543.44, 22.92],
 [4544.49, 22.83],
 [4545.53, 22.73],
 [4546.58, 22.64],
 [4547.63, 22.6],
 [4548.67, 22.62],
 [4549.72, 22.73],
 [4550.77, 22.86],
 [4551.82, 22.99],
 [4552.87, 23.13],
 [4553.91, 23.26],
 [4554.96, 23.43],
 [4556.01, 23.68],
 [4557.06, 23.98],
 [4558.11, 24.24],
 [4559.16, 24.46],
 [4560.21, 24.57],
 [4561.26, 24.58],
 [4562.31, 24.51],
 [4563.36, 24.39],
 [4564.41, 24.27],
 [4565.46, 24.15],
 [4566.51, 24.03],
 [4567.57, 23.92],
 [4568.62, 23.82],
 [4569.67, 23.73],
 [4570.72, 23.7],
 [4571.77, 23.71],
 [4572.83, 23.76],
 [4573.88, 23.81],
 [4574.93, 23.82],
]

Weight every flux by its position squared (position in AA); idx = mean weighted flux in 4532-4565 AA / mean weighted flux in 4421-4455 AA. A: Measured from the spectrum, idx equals 1.2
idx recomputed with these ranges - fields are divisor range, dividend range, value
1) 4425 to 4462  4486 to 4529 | 1.25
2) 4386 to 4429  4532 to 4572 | 1.37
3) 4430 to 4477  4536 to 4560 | 1.24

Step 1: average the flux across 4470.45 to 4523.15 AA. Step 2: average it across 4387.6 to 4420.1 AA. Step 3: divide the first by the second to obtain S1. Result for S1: 1.3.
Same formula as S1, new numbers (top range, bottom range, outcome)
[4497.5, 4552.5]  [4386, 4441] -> 1.24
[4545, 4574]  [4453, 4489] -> 1.18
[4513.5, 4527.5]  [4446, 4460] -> 1.24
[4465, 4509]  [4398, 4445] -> 1.20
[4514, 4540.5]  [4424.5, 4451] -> 1.11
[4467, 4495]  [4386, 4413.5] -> 1.26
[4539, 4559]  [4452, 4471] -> 1.26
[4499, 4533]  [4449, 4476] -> 1.17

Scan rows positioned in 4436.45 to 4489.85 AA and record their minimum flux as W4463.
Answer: 16.12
